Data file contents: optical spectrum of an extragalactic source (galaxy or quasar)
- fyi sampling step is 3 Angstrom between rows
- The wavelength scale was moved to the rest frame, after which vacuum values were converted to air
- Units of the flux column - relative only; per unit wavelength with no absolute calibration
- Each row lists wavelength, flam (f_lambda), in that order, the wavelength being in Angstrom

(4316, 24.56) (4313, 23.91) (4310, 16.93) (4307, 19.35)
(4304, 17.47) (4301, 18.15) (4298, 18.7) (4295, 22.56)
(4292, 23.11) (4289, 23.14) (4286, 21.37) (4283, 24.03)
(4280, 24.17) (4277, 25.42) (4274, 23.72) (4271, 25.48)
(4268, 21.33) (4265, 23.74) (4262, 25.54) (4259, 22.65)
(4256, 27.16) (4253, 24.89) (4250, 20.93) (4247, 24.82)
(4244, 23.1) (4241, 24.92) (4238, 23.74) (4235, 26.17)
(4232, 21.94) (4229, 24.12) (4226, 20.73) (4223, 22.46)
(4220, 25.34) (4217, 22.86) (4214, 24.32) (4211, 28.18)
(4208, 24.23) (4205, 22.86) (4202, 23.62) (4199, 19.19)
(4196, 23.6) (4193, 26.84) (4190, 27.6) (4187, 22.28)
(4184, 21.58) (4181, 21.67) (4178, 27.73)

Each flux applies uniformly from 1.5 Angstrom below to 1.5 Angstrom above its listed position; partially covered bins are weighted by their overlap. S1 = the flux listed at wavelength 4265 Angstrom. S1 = 23.74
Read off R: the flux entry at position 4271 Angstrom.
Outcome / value 25.48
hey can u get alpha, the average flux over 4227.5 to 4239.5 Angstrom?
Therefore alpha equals 24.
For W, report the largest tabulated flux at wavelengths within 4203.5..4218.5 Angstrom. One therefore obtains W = 28.18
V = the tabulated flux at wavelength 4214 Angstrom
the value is 24.32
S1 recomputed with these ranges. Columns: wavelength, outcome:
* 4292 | 23.11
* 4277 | 25.42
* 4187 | 22.28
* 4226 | 20.73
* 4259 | 22.65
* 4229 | 24.12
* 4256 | 27.16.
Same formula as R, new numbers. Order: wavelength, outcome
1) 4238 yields 23.74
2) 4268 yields 21.33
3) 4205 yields 22.86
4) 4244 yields 23.1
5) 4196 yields 23.6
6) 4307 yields 19.35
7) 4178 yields 27.73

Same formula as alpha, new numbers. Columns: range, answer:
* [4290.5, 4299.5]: 21.5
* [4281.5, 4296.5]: 22.8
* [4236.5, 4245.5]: 23.9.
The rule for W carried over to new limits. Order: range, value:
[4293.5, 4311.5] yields 22.56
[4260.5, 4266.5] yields 25.54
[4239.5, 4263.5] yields 27.16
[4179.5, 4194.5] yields 27.6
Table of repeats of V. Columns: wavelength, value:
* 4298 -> 18.7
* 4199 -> 19.19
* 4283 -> 24.03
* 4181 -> 21.67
